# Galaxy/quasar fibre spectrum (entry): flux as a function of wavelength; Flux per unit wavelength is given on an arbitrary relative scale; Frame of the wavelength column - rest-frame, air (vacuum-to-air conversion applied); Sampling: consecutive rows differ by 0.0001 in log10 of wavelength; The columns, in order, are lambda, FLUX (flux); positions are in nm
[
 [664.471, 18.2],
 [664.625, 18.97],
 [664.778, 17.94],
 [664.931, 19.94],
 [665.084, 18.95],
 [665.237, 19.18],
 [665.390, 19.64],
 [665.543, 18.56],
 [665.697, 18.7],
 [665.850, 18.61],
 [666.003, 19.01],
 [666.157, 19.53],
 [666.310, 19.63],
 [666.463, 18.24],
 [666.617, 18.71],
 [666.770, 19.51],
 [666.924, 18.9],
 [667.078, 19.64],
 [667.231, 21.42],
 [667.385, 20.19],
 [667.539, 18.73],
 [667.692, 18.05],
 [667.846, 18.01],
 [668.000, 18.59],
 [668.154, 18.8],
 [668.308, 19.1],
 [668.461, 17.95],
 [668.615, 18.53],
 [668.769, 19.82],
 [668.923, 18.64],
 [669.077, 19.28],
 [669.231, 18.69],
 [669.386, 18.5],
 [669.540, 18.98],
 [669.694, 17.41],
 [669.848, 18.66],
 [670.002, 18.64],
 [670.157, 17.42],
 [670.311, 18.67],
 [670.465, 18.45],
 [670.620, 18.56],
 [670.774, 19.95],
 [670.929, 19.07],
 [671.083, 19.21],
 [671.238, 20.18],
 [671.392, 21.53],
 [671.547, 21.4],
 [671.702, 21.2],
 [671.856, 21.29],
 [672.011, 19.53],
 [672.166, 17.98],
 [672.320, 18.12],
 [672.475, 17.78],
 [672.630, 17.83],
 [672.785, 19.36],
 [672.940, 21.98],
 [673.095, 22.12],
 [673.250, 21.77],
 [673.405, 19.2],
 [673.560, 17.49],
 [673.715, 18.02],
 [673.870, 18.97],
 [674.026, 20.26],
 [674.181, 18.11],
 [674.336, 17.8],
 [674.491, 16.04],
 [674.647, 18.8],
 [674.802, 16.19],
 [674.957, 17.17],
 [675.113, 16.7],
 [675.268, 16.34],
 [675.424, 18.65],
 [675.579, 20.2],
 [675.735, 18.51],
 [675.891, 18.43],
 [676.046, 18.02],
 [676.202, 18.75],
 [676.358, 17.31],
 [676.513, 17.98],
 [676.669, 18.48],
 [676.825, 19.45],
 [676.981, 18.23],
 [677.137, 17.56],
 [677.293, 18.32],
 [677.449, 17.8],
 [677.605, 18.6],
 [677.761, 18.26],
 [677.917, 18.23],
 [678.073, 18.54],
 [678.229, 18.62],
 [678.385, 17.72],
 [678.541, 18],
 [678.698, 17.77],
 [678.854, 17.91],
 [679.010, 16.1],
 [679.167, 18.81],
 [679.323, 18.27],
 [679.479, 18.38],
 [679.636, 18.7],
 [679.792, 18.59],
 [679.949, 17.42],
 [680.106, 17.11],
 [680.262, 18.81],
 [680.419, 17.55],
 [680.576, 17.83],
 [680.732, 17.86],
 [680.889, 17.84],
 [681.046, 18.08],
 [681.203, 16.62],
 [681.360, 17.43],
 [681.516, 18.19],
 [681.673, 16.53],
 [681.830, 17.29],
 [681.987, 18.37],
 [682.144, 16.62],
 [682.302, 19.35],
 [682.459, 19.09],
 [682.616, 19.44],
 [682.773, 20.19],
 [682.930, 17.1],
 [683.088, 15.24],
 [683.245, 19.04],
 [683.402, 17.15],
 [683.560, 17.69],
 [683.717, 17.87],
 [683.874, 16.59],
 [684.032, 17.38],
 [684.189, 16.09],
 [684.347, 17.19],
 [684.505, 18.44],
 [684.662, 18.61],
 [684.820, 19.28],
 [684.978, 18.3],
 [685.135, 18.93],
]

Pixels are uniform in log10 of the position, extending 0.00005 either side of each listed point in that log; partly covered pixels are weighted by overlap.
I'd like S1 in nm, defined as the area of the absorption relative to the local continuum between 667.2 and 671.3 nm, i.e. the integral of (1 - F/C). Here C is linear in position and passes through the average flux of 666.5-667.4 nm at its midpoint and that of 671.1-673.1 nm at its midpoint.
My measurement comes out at 0.19 nm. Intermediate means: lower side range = 19.6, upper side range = 19.9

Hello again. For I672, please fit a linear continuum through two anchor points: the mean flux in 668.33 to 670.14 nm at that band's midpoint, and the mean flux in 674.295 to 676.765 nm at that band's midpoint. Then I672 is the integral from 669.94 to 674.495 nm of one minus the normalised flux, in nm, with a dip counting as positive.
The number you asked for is -0.27 nm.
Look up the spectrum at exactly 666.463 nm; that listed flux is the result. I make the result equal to 18.24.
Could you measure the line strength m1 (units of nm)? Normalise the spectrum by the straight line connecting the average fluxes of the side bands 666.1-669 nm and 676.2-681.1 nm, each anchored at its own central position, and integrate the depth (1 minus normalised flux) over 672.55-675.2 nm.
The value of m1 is -0.03 nm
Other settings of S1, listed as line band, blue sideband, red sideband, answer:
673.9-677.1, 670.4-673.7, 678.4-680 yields 0.13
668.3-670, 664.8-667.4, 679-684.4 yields 0.03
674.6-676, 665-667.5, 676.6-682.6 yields 0.04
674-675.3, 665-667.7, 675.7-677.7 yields 0.07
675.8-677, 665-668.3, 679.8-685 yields 0.00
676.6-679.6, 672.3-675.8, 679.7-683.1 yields 0.01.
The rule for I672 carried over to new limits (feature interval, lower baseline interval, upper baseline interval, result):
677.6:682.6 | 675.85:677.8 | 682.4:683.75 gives 0.05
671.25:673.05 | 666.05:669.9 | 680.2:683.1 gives -0.12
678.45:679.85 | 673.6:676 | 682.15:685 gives -0.01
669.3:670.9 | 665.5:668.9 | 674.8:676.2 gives 0.01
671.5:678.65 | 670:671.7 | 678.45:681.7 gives 0.04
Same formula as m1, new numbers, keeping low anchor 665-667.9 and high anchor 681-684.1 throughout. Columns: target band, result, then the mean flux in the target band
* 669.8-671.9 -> -0.092 nm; 19.6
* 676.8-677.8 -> -0.003 nm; 18.3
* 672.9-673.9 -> -0.074 nm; 19.9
